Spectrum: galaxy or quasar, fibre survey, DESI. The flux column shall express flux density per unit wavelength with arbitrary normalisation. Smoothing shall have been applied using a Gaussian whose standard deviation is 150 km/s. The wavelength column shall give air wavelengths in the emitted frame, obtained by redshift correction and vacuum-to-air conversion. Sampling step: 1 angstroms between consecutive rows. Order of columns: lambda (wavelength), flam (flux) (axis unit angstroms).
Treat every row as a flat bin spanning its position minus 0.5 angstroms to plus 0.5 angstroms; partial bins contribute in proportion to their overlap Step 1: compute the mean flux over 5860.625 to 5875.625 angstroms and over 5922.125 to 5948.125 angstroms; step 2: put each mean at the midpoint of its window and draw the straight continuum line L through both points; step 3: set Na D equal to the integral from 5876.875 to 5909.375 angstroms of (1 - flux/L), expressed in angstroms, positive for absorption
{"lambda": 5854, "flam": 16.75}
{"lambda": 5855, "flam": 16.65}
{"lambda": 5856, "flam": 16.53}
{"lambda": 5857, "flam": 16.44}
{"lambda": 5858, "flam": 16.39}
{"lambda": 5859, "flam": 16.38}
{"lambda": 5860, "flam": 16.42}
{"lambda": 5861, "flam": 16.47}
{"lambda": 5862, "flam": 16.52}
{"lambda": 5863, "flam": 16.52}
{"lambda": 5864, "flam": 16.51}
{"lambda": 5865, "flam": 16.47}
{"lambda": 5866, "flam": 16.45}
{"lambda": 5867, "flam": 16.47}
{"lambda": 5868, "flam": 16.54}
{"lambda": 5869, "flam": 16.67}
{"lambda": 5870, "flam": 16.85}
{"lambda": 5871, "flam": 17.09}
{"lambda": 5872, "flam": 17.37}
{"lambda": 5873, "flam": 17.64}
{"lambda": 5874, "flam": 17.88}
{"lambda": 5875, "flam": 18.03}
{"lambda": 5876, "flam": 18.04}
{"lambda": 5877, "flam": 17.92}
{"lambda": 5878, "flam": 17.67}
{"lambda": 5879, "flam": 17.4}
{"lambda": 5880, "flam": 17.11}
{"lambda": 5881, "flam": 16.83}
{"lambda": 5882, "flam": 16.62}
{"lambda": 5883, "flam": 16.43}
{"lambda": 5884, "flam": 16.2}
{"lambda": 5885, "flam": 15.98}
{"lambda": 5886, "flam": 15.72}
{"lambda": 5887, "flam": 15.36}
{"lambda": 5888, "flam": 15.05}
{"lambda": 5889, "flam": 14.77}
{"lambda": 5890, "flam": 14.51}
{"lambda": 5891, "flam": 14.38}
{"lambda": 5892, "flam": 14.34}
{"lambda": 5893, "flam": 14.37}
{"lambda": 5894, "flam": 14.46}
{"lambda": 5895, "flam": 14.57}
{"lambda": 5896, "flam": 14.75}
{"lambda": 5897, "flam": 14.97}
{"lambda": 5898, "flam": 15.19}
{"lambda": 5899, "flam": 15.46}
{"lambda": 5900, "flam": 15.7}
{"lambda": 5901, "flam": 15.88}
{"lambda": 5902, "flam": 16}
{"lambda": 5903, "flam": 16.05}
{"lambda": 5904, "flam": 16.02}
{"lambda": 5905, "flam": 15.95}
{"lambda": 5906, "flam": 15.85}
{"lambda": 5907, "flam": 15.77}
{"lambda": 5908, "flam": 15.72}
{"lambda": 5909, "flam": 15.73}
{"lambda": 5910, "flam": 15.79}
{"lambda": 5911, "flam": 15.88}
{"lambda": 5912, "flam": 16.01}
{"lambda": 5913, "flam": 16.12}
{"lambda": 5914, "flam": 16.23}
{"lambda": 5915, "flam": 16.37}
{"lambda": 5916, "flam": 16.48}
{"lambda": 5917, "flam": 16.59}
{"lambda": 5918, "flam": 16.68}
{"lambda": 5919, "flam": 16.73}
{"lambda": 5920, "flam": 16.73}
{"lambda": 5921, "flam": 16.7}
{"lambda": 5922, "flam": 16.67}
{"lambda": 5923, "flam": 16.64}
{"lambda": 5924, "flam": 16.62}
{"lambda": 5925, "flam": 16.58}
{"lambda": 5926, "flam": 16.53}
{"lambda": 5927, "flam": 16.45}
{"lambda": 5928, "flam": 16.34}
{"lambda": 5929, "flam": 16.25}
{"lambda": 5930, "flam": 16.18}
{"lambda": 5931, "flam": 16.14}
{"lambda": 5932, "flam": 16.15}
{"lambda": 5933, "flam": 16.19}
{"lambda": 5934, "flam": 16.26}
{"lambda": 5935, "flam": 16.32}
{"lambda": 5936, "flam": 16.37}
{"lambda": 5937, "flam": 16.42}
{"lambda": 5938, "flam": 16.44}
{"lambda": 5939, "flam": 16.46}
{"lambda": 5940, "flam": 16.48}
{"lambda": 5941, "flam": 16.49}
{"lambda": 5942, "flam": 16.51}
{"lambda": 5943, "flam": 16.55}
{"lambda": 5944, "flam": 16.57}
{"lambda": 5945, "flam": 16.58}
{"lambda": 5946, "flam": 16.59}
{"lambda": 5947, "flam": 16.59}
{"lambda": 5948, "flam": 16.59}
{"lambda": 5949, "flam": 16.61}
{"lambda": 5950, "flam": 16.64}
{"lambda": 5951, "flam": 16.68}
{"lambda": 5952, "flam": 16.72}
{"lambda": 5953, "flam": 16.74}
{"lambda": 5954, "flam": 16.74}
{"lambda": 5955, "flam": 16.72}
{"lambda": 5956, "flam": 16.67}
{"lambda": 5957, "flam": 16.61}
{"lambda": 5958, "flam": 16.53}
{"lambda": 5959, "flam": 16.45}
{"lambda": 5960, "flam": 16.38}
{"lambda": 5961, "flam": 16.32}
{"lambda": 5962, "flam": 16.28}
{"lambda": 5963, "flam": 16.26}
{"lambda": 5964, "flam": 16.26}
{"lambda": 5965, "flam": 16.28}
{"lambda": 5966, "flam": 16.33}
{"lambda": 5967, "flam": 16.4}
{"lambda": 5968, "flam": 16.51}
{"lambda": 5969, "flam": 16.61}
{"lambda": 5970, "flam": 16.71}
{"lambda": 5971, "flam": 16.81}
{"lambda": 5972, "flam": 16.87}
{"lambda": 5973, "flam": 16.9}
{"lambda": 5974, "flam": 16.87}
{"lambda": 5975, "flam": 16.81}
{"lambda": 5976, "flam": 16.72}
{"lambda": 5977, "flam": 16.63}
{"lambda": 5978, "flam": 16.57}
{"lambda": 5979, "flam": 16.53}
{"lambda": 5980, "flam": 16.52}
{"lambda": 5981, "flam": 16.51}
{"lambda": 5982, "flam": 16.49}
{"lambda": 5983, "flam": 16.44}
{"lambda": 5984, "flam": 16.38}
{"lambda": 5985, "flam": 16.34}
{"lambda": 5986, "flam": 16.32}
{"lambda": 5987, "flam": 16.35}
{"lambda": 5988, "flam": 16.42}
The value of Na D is 2.0 angstroms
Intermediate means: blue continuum 16.9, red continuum 16.4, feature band 15.7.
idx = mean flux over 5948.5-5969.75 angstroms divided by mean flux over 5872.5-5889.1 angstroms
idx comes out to 0.98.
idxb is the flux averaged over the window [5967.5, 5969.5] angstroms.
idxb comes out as 16.6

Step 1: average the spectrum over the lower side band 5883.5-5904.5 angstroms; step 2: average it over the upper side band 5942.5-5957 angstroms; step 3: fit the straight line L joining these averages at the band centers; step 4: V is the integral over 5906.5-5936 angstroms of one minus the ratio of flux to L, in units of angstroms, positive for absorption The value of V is -0.7 angstroms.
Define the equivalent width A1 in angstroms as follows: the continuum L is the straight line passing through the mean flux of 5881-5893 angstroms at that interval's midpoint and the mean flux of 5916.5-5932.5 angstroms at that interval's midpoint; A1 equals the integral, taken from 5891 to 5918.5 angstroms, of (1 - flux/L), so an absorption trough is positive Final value 0.5 angstroms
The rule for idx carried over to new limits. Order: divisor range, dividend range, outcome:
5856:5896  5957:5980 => 1.01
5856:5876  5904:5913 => 0.94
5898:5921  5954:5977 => 1.03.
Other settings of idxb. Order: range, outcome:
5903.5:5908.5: 15.9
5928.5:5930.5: 16.2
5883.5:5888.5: 15.7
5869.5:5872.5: 17.1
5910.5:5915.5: 16.1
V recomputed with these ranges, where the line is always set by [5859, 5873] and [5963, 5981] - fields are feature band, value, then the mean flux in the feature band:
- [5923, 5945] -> 0.29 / 16.4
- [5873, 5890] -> 0.01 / 16.7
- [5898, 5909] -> 0.55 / 15.8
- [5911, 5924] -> 0.12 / 16.5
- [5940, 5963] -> 0.07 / 16.6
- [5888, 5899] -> 1.30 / 14.7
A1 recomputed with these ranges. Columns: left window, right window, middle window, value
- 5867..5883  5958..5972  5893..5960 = 2.3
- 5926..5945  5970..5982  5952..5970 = 0.1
